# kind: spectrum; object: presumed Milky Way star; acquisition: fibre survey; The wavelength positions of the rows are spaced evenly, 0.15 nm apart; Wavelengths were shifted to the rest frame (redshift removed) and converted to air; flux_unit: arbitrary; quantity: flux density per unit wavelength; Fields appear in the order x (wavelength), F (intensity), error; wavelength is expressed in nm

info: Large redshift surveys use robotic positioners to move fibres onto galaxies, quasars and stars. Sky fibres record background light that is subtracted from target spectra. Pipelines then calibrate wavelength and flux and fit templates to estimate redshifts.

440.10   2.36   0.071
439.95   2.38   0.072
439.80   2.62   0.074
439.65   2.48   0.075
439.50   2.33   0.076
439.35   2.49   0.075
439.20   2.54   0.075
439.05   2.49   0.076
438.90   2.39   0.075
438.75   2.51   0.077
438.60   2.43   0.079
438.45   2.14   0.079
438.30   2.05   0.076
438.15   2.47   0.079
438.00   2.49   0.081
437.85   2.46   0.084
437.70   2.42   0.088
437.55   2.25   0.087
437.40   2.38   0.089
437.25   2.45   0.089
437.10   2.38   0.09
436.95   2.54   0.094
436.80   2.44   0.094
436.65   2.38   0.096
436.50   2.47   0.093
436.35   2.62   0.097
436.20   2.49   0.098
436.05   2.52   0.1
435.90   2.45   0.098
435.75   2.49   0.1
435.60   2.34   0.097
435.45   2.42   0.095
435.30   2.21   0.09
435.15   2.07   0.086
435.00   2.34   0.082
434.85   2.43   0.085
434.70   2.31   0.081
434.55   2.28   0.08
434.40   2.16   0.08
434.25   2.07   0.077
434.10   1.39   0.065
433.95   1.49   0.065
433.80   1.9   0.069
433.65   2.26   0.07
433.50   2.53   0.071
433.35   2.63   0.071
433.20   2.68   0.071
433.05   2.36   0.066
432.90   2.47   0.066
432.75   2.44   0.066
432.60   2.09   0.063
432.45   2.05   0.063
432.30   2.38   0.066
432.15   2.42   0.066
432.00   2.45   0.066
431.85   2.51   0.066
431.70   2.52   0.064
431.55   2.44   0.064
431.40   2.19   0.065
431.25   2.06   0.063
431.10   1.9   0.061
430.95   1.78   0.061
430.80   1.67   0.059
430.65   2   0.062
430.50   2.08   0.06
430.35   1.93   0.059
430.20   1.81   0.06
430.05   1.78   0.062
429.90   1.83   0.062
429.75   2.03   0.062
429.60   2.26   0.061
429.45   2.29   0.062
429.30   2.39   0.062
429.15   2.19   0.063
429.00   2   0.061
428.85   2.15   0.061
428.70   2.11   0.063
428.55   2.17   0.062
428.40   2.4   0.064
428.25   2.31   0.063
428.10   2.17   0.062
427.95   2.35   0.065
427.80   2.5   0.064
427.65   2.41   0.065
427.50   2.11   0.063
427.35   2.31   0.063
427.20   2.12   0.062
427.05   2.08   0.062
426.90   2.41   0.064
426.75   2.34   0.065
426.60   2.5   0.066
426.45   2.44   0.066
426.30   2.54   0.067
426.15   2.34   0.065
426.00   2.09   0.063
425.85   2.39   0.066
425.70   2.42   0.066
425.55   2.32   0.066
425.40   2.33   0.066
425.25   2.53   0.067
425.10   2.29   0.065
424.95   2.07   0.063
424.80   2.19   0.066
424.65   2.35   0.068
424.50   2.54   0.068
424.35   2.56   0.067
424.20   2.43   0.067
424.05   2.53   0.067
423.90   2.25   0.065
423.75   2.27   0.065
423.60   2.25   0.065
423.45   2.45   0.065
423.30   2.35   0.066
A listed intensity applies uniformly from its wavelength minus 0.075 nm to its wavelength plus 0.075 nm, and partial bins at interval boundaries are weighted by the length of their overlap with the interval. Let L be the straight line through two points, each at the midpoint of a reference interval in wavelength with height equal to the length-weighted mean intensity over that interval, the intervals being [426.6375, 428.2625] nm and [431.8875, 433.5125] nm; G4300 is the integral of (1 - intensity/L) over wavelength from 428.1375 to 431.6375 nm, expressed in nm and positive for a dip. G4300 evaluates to 0.391 nm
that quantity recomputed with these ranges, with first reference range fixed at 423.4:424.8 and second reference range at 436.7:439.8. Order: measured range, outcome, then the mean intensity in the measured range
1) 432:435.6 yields 0.25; 2.24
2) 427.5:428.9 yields 0.07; 2.28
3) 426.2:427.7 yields 0.04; 2.32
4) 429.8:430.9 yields 0.24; 1.87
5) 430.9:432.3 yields 0.08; 2.27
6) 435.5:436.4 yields -0.03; 2.48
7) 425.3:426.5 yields 0.02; 2.36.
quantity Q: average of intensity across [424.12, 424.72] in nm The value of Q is 2.47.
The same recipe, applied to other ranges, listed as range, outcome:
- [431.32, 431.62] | 2.31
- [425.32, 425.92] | 2.37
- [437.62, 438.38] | 2.38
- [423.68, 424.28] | 2.37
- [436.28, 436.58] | 2.54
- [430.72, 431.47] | 1.92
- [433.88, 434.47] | 1.78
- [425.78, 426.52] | 2.36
